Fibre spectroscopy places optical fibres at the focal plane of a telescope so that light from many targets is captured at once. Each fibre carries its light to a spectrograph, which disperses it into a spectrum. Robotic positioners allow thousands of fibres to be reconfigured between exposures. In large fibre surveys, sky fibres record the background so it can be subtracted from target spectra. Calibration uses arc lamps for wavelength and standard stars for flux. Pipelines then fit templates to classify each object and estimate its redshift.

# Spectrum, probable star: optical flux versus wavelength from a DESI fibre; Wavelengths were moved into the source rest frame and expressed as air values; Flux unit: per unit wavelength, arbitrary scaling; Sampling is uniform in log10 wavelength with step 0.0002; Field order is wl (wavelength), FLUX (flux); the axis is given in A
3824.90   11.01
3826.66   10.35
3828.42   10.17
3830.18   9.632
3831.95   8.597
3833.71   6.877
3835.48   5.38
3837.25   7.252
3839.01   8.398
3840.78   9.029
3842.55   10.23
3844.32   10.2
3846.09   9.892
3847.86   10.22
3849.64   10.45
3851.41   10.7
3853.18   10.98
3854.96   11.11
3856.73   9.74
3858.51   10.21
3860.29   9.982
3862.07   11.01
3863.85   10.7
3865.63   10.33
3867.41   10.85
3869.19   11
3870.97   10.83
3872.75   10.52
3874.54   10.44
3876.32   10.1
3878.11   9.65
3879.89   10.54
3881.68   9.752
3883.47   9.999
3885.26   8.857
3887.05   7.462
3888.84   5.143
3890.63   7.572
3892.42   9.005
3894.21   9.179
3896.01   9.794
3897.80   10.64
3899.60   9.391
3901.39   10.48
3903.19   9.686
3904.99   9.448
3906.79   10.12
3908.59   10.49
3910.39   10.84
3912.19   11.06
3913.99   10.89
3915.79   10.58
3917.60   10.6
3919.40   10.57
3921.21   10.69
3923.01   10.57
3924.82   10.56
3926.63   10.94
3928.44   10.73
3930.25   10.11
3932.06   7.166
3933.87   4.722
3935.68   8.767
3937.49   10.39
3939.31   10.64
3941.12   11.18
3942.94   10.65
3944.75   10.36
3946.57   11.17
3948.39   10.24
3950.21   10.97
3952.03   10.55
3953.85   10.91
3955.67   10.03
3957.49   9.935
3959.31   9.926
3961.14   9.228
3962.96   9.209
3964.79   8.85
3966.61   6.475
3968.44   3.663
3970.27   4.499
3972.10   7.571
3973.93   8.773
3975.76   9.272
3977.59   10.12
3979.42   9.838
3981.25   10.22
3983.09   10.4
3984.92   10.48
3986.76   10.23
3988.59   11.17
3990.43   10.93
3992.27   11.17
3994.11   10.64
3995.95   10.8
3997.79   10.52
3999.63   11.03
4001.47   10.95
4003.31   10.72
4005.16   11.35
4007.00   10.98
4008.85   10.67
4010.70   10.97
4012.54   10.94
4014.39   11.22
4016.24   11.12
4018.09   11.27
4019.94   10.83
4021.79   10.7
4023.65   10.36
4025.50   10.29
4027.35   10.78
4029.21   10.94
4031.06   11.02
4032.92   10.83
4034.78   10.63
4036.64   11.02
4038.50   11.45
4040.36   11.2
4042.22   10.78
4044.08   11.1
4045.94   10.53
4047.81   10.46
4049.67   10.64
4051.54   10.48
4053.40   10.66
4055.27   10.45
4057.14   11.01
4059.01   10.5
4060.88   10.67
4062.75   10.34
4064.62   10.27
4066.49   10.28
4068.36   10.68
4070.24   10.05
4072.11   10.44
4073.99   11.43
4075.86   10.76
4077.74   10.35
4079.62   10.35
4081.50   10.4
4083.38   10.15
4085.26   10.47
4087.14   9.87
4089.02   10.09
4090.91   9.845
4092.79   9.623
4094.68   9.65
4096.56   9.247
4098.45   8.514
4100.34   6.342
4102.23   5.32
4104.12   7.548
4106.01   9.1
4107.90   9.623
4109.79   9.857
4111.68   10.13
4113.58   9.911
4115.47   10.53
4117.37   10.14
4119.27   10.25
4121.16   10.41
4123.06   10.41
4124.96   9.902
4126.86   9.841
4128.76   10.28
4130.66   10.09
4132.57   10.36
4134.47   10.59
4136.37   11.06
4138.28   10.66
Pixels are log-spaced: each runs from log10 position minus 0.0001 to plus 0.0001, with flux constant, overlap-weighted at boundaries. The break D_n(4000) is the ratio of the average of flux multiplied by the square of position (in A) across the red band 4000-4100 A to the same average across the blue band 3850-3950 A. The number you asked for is 1.14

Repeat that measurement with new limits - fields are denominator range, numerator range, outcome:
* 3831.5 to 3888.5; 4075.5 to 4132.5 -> 1.12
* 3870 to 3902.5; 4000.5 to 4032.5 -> 1.24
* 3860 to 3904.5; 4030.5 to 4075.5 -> 1.20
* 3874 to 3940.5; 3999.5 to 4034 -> 1.19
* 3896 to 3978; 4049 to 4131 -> 1.11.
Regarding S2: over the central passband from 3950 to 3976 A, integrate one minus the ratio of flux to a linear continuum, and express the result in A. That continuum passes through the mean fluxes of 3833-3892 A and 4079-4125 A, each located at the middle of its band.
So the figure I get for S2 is 2.6 A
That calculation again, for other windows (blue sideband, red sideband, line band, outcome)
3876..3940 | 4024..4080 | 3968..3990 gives 2.48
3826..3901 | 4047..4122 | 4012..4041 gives -3.19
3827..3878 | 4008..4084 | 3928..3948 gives 1.17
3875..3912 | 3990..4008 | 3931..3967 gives 2.12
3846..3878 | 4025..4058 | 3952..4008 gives 5.31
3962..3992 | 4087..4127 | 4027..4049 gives -4.29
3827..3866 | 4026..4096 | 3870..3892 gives 1.14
